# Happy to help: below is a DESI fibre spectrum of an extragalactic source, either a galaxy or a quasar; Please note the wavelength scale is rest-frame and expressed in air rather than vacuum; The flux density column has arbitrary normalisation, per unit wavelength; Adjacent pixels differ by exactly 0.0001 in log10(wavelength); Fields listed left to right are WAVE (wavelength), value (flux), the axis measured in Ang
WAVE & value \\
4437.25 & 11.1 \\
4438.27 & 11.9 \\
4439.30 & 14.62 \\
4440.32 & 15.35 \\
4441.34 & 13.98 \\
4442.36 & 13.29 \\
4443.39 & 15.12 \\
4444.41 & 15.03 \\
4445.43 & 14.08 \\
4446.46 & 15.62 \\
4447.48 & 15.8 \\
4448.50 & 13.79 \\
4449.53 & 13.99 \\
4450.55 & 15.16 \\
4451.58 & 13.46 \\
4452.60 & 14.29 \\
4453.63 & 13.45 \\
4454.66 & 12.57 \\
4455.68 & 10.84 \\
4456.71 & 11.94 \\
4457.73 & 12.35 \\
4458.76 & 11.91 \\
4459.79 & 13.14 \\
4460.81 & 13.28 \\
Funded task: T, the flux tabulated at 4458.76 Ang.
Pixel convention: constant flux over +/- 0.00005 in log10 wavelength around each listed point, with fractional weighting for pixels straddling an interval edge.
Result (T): 11.91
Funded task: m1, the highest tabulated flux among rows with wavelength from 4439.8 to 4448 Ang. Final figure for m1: 15.8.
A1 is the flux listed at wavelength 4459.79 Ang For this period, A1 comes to 13.14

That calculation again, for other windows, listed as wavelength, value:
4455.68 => 10.84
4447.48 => 15.8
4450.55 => 15.16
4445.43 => 14.08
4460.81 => 13.28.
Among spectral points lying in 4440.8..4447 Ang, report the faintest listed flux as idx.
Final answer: 13.29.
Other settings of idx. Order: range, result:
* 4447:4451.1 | 13.79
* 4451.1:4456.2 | 10.84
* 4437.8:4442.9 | 11.9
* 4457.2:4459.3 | 11.91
